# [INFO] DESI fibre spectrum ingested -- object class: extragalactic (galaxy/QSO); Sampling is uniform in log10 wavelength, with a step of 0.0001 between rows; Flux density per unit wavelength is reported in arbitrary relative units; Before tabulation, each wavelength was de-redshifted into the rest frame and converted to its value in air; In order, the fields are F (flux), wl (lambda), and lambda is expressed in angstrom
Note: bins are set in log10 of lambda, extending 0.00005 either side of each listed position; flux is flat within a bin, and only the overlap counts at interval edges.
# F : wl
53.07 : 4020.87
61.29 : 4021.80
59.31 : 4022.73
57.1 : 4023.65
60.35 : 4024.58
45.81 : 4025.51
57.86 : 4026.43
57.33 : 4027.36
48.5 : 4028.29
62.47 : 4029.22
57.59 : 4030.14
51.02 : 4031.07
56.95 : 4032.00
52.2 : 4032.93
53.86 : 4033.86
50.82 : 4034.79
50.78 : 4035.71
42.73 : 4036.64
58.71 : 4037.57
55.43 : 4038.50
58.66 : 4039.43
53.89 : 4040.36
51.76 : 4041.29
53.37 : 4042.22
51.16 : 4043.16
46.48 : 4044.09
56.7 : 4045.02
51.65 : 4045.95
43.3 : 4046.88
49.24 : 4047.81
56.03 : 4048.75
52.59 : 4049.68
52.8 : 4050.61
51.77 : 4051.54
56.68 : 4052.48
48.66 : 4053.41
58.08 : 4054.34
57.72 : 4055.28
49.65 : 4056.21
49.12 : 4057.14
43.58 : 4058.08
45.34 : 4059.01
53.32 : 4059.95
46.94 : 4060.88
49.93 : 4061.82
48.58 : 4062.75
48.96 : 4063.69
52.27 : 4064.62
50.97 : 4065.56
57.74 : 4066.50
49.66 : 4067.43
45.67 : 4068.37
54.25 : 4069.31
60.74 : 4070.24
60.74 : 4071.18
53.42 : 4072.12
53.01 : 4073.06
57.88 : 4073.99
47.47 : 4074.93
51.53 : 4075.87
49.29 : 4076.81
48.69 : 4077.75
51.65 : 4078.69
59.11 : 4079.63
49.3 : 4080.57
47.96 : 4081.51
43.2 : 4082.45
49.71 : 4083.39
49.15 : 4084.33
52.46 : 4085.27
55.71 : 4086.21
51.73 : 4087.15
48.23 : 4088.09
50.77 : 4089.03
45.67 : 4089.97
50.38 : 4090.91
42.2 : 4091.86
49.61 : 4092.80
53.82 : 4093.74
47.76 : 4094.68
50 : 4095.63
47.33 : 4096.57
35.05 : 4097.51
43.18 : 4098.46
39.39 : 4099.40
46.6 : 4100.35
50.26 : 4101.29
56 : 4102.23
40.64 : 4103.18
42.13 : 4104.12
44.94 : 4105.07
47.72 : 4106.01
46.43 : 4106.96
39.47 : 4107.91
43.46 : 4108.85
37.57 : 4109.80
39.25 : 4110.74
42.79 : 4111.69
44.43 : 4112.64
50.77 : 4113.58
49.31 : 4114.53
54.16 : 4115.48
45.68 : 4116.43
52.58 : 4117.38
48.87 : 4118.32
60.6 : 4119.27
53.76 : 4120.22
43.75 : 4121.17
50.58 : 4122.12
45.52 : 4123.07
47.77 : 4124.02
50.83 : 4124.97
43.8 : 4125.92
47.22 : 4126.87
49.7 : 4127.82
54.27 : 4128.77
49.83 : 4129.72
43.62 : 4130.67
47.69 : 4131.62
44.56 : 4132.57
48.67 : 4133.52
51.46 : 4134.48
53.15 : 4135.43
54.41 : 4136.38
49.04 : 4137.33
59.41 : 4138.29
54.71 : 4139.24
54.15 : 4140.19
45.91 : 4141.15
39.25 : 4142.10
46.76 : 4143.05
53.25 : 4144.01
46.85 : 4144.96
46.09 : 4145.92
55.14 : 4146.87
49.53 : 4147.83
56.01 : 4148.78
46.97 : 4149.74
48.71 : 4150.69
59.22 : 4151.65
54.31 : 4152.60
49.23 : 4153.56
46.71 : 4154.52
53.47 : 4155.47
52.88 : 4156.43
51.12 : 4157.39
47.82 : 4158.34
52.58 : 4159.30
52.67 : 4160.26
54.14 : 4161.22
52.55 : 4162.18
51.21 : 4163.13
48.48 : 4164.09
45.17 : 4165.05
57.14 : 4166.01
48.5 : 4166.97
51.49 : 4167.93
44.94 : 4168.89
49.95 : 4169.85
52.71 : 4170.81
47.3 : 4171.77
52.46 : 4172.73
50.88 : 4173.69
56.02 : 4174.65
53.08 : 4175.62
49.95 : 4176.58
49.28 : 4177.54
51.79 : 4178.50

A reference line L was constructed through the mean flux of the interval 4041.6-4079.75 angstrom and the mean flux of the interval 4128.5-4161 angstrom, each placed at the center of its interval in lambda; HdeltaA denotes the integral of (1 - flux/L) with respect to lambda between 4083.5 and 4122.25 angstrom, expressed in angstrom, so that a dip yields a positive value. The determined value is 2.8 angstrom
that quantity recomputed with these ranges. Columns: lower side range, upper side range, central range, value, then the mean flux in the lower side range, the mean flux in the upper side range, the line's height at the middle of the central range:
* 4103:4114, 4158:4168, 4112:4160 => -3.0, 43.4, 51.1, 47.3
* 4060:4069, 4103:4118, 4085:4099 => -0.3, 50.3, 45.2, 47.3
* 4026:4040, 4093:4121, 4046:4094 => -0.6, 54.3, 46.7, 50.5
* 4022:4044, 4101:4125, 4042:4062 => 0.5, 54.2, 47.2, 52.5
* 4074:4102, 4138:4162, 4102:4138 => 1.5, 48.7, 51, 49.9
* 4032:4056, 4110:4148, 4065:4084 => -0.2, 52.7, 49.1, 51.4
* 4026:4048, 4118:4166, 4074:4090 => 0.4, 53.1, 50.3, 51.9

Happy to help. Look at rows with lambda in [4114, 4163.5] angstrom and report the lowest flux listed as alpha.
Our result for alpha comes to 39.25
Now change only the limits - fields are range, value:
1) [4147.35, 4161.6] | 46.71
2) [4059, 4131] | 35.05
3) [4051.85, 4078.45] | 43.58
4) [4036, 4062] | 42.73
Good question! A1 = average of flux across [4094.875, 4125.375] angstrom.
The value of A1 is 46.6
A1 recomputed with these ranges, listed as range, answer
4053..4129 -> 49.1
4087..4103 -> 47.3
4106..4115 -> 43.9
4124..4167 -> 50.4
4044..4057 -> 52.4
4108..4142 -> 48.7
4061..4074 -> 52.8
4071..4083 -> 51.5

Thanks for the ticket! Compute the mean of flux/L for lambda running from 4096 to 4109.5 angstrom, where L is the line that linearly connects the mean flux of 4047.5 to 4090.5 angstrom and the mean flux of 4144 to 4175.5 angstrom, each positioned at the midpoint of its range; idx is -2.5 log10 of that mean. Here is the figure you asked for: 0.16 mag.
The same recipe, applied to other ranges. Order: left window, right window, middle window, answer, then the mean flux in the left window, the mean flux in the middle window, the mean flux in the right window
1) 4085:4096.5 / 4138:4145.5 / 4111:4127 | 0.02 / 49.7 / 48.9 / 49.8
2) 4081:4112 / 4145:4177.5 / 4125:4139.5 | -0.02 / 46.4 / 50.1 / 51.1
